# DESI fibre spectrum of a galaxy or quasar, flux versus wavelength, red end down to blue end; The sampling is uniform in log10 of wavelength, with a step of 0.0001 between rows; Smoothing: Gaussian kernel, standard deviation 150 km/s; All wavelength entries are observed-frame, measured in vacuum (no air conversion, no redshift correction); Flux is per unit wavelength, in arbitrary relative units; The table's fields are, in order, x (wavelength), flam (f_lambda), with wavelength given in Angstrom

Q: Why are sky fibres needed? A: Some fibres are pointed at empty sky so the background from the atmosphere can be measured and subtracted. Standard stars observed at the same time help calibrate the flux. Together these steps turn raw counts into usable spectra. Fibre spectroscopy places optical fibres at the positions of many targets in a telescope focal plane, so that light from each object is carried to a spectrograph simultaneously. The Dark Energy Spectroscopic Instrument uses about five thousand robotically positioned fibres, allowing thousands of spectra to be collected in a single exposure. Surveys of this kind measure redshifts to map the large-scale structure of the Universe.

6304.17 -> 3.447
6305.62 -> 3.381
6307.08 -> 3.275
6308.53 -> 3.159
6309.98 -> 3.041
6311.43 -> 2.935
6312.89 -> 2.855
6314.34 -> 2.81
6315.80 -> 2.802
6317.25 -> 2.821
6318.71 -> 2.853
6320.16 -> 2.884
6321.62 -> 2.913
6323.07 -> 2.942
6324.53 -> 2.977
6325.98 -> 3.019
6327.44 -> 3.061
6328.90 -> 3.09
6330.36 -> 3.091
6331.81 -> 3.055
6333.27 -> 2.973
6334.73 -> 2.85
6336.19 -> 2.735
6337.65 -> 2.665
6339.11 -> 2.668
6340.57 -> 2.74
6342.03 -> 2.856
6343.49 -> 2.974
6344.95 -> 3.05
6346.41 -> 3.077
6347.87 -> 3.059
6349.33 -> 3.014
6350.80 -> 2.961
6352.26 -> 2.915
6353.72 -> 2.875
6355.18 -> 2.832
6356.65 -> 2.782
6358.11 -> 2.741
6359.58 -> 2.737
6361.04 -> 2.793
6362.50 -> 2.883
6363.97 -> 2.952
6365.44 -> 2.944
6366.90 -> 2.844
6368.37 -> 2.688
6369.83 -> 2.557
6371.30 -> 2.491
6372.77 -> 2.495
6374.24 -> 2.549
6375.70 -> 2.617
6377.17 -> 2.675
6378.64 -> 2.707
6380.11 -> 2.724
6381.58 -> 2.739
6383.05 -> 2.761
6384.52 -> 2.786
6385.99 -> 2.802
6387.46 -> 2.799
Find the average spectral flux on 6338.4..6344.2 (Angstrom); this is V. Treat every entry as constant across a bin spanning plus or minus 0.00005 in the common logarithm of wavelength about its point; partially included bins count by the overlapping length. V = 2.81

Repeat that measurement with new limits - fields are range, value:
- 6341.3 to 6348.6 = 3.01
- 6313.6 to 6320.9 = 2.83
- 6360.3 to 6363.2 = 2.85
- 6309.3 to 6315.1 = 2.91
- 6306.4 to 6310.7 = 3.16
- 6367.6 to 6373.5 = 2.56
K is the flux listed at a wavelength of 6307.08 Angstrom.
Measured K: 3.275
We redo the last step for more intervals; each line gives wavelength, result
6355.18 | 2.832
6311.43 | 2.935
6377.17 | 2.675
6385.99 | 2.802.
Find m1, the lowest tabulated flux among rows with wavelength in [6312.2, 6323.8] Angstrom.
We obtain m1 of 2.802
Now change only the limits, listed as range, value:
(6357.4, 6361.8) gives 2.737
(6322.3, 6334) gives 2.942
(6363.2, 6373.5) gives 2.491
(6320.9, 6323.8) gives 2.913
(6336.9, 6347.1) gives 2.665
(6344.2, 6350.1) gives 3.014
